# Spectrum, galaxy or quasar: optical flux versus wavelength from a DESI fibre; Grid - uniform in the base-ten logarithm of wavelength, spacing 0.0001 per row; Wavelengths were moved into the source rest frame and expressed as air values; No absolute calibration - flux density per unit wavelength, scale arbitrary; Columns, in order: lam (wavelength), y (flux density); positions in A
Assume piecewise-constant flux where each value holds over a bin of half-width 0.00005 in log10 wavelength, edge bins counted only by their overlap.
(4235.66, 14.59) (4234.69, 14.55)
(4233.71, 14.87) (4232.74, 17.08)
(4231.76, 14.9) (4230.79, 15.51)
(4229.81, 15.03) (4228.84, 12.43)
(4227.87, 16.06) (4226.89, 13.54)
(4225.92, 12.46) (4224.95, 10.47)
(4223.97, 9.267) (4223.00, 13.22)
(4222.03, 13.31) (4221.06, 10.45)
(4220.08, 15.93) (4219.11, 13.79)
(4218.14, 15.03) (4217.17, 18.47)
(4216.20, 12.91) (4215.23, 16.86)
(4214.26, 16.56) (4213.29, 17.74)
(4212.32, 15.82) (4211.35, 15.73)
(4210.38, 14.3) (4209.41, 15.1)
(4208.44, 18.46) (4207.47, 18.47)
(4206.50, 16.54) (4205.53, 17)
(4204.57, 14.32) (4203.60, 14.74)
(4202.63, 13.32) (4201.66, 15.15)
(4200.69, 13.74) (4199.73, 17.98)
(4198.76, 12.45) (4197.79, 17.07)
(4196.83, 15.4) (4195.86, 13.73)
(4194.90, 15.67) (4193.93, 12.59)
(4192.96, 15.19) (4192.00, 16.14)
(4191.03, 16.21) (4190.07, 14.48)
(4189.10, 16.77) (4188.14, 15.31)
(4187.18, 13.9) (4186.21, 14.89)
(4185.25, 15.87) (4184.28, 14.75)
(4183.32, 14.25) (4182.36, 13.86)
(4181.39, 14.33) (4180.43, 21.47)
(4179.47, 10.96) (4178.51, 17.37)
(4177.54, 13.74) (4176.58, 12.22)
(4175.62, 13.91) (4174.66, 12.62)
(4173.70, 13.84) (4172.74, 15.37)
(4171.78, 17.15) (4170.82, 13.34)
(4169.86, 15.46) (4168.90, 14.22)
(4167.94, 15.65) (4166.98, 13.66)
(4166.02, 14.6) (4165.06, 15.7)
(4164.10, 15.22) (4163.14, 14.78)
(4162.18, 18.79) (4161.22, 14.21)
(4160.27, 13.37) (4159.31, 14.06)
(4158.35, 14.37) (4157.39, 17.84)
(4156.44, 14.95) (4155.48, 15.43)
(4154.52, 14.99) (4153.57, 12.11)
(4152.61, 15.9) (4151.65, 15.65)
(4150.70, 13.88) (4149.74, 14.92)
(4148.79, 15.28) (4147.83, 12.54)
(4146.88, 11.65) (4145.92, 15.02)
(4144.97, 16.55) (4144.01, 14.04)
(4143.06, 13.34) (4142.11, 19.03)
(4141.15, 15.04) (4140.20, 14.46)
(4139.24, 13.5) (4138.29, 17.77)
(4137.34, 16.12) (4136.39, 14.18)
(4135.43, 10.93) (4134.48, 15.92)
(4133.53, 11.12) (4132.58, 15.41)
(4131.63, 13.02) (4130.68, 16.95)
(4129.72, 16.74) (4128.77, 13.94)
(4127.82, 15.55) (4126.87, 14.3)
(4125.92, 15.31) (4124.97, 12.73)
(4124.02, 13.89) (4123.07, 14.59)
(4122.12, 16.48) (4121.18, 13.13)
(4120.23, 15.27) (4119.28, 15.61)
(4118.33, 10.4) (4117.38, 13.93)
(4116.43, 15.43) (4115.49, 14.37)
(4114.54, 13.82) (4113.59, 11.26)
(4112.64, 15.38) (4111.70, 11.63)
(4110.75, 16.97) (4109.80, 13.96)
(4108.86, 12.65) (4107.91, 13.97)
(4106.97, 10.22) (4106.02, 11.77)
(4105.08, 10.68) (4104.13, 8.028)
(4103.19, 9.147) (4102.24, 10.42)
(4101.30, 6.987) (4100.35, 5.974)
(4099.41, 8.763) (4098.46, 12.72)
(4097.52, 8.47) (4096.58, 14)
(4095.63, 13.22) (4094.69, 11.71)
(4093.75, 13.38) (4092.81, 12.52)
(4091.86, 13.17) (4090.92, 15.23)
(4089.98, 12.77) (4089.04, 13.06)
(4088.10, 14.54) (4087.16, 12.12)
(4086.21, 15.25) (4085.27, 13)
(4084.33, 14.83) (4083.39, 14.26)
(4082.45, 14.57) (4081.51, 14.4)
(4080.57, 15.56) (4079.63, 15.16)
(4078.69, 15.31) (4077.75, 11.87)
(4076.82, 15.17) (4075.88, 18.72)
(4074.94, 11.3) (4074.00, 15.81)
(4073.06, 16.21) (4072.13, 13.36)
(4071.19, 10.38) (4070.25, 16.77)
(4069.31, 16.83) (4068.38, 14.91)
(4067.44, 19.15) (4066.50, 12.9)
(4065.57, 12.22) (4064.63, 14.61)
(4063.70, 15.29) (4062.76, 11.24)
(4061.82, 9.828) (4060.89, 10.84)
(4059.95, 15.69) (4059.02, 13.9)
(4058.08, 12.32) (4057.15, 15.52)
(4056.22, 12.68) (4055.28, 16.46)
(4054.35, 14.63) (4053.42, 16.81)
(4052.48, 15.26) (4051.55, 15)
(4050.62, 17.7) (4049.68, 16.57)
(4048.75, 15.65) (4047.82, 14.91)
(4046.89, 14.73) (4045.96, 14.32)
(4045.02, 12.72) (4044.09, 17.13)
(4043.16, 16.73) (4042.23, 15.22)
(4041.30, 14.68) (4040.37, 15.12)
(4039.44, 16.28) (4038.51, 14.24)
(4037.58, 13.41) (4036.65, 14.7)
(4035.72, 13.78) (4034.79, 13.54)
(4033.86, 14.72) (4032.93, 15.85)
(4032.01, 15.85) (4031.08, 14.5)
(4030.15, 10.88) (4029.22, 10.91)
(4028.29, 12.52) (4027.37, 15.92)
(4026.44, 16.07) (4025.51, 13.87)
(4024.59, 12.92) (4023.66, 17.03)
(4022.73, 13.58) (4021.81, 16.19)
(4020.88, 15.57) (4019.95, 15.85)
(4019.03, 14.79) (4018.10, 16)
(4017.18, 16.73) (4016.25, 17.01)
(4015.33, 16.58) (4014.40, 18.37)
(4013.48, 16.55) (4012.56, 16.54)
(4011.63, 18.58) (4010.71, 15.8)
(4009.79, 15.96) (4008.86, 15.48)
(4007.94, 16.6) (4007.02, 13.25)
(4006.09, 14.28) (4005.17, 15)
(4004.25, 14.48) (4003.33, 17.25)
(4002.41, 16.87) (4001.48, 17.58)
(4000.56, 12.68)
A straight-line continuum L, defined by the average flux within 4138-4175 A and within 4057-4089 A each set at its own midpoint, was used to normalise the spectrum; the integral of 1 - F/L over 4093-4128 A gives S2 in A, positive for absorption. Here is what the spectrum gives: 4.67 A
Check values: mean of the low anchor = 14.2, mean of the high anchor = 14.9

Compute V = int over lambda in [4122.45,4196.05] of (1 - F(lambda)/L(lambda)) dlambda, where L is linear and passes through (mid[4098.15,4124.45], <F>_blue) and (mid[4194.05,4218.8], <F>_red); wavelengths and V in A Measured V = -4.1 A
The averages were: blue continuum 12.4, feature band 14.8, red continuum 15.6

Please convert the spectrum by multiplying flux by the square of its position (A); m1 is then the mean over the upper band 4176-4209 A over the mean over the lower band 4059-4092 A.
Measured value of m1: 1.14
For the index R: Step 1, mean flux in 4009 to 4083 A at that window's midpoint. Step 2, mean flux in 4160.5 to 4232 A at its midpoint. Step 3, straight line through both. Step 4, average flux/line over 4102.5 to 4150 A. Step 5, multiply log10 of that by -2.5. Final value 0.072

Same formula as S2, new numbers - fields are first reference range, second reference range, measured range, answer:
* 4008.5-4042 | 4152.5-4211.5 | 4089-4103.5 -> 3.7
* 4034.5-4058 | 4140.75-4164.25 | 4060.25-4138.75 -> 7.8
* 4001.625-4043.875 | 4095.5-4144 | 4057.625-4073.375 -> 0.6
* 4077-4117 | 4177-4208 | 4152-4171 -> -0.7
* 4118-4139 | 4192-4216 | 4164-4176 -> 0.3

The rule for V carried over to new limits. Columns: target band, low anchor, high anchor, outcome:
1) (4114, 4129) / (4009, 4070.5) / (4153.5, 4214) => 0.8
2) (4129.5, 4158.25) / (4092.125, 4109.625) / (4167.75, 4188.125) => -3.9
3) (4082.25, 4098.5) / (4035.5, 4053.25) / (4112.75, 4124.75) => 1.4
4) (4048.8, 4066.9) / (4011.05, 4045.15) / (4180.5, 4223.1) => 1.2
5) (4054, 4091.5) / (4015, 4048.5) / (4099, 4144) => 0.0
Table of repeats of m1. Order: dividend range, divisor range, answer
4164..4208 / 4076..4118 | 1.22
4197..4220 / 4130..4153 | 1.11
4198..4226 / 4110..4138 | 1.08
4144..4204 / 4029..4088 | 1.08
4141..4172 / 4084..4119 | 1.24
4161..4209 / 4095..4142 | 1.18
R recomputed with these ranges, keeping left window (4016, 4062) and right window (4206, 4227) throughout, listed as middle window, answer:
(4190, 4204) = -0.013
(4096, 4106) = 0.461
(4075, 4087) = 0.009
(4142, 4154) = 0.021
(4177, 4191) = -0.029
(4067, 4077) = -0.040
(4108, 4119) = 0.084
